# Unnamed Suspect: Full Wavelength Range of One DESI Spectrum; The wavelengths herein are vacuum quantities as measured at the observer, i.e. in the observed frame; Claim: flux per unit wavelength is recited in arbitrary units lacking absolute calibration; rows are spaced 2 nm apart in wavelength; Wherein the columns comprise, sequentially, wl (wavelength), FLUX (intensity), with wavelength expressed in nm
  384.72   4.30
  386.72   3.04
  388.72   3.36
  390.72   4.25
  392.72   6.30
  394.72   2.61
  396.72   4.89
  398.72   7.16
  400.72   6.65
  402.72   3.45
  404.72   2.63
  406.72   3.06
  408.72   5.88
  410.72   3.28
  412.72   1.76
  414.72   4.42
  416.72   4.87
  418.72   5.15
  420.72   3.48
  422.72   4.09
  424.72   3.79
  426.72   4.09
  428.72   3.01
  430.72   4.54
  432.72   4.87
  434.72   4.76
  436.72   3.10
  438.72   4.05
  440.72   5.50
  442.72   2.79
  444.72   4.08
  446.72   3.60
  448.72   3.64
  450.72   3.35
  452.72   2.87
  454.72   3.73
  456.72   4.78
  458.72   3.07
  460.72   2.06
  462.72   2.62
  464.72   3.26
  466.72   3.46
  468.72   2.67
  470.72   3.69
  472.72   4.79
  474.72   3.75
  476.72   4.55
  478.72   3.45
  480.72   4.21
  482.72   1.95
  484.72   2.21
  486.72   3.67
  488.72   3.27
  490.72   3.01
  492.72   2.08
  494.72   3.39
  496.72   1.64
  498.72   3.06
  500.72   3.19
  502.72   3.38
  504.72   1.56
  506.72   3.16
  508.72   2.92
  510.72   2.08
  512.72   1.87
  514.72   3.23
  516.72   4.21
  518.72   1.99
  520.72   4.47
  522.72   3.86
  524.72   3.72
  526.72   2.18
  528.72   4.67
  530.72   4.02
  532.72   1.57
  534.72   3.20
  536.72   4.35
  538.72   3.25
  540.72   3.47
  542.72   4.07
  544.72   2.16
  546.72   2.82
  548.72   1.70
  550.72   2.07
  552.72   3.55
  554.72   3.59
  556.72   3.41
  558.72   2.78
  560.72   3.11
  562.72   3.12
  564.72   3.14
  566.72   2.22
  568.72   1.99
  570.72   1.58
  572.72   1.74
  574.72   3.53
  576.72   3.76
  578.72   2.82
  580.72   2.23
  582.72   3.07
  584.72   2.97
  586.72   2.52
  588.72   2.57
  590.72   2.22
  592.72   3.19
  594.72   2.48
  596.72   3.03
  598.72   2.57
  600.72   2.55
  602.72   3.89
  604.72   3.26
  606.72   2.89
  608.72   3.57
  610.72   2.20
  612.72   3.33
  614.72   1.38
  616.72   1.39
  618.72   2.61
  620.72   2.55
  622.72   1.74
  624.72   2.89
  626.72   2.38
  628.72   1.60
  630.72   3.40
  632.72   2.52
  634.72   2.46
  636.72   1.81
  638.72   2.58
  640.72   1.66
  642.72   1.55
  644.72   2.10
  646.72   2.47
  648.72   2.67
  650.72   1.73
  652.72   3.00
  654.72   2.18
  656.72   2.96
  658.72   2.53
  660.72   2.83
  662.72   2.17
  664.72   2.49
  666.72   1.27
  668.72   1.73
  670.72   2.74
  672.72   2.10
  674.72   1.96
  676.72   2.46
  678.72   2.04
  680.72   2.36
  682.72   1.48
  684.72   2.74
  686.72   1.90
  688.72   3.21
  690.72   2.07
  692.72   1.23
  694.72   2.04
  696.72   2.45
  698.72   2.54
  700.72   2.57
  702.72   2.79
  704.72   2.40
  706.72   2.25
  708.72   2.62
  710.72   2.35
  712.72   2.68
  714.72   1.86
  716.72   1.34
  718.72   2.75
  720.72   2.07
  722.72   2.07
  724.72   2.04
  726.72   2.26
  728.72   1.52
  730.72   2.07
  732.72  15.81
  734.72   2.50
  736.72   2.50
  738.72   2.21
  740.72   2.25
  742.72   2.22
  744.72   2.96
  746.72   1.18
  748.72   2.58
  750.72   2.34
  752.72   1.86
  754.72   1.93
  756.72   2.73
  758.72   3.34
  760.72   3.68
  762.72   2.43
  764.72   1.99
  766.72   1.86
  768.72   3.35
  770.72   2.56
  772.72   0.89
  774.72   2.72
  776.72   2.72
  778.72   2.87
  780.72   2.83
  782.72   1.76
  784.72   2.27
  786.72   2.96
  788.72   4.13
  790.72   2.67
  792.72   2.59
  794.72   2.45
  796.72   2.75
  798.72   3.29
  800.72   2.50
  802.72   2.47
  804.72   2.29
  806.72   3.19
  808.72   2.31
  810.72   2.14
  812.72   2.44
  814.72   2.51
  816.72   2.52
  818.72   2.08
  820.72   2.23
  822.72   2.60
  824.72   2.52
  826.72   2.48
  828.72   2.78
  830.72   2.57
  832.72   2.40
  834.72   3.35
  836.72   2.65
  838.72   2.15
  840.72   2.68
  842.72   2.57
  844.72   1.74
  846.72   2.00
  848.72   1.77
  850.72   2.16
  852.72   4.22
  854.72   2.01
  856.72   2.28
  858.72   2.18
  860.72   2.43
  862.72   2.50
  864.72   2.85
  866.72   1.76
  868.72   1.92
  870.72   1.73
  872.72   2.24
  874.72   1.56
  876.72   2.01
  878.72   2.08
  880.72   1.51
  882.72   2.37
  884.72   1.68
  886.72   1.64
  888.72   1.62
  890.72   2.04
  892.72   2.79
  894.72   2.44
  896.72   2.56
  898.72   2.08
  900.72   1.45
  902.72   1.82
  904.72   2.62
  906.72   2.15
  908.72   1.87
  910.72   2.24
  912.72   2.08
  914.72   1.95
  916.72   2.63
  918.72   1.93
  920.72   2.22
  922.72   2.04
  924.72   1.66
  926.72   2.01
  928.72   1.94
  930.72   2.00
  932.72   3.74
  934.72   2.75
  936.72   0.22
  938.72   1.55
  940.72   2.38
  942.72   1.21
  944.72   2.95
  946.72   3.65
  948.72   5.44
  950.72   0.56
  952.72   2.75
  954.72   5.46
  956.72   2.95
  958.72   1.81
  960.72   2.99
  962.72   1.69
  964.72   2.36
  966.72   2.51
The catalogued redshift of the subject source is 0.97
